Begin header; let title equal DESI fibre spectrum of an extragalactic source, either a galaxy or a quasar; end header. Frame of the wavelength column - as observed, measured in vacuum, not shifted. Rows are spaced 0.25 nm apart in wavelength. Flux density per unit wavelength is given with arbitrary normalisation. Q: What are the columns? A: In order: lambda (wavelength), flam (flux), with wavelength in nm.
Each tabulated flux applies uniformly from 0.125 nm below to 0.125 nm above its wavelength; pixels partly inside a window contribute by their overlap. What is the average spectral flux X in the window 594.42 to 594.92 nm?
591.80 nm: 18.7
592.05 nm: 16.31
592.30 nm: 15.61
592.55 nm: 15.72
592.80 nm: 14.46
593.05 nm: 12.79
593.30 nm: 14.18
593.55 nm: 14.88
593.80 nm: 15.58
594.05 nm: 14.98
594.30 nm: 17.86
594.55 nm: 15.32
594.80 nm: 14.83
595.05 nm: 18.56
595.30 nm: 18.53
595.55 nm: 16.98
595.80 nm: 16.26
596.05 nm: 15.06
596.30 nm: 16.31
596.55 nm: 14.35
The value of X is 15.1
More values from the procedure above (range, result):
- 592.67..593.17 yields 13.7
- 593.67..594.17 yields 15.3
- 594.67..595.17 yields 16.7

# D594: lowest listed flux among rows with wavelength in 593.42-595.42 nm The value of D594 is 14.83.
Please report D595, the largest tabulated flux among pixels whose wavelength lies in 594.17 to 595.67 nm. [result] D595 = 18.56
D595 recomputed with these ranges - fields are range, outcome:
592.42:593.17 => 15.72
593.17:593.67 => 14.88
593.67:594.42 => 17.86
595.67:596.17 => 16.26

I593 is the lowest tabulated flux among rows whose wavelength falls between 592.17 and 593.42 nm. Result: 12.79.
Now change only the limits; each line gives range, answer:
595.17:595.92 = 16.26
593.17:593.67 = 14.18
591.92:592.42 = 15.61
